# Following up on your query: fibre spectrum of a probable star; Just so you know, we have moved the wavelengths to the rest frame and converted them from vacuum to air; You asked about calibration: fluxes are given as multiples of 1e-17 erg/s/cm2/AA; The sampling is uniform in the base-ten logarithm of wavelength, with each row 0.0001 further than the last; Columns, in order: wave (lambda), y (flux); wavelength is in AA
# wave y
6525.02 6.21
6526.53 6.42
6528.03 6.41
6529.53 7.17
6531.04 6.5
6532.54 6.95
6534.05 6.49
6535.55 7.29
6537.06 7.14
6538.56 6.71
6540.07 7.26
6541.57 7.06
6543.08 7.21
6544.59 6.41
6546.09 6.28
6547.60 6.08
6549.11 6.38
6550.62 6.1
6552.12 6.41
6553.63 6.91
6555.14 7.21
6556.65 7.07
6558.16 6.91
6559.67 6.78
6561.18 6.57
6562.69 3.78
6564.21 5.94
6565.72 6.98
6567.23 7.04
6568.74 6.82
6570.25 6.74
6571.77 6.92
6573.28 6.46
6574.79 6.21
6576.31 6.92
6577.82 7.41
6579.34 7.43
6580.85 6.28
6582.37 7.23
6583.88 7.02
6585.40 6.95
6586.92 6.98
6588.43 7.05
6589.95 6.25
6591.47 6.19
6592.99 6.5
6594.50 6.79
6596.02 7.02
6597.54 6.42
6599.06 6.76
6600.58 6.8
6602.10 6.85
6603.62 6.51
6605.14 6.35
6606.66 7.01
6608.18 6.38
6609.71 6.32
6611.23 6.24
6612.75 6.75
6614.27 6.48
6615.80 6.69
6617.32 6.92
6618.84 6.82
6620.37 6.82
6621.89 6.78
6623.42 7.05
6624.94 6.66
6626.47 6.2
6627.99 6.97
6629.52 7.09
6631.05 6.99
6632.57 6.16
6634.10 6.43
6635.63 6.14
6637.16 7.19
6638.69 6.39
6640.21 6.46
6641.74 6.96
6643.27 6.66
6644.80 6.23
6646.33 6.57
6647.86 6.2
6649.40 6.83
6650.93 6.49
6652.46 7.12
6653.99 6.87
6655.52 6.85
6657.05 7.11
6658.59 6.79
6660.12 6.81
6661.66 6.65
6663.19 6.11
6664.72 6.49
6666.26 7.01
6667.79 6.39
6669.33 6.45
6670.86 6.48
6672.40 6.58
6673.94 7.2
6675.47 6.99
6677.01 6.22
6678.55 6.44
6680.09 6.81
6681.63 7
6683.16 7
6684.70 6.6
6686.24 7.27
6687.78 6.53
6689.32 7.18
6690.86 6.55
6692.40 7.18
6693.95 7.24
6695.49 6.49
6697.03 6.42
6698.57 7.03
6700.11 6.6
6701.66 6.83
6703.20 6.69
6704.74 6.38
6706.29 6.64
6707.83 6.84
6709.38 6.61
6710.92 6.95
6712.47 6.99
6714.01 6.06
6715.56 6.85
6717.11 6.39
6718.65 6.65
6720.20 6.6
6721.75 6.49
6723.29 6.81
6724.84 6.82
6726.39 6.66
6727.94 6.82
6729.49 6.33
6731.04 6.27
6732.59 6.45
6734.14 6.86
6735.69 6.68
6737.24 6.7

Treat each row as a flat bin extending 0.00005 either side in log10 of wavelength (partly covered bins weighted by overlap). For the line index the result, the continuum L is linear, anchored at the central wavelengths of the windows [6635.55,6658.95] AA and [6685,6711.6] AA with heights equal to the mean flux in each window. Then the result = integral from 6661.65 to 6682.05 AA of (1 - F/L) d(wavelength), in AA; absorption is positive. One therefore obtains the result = 0.3 AA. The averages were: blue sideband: 6.69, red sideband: 6.79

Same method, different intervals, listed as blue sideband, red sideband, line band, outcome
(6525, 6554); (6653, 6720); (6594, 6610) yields 0.08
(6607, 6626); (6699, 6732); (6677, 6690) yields -0.33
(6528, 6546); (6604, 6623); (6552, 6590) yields 0.30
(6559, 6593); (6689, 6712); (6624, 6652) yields 0.42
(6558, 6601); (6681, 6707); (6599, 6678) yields 0.86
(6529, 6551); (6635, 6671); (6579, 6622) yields -0.10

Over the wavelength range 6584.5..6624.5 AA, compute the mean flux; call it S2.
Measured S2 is 6.68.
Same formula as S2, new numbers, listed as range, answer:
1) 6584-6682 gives 6.67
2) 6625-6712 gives 6.7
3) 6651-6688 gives 6.74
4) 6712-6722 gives 6.57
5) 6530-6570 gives 6.63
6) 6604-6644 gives 6.65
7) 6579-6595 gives 6.77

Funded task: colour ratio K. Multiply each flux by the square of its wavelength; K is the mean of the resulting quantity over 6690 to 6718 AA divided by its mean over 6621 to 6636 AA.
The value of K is 1.03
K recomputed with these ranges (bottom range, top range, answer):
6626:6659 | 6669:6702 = 1.03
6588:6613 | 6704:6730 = 1.04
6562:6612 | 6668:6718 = 1.05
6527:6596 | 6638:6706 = 1.04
